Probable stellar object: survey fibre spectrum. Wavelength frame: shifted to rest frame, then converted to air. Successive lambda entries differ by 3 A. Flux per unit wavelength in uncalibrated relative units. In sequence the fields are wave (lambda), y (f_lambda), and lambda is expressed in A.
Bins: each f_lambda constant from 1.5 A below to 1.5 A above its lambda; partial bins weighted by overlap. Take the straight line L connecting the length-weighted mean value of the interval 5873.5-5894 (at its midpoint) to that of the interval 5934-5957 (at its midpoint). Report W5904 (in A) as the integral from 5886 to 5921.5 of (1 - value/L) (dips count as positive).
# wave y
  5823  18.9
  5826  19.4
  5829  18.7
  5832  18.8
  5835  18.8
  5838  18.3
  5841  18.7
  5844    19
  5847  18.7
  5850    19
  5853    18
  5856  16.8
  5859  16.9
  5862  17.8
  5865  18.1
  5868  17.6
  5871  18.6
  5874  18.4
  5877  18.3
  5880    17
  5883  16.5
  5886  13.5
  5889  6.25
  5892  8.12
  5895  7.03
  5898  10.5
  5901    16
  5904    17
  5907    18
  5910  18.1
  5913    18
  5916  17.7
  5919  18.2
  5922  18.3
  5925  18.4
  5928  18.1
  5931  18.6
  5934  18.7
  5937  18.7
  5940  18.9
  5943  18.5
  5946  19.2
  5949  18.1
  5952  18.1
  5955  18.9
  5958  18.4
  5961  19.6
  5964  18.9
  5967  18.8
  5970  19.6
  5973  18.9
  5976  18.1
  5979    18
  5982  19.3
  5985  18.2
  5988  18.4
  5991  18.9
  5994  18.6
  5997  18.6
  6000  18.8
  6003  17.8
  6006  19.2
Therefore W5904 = 2.89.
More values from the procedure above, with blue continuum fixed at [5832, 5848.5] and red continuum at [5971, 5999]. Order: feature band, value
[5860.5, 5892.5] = 5.1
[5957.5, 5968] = -0.2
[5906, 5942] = 0.6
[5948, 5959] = 0.1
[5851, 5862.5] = 0.8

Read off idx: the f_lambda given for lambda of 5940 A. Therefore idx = 18.9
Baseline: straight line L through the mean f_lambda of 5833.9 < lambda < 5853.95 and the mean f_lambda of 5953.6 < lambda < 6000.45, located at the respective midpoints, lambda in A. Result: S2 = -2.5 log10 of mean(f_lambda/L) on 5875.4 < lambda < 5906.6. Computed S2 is 0.38 mag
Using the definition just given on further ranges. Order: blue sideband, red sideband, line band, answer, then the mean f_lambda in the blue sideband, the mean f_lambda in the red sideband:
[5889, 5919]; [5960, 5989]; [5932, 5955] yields -0.11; 14.3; 18.8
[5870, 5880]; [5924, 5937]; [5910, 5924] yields 0.02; 18.2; 18.5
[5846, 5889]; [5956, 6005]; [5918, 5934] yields -0.03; 17.1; 18.7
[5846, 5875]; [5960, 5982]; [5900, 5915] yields 0.05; 18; 18.9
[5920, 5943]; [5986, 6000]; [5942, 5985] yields -0.01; 18.5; 18.6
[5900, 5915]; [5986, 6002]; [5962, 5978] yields -0.03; 17.5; 18.6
